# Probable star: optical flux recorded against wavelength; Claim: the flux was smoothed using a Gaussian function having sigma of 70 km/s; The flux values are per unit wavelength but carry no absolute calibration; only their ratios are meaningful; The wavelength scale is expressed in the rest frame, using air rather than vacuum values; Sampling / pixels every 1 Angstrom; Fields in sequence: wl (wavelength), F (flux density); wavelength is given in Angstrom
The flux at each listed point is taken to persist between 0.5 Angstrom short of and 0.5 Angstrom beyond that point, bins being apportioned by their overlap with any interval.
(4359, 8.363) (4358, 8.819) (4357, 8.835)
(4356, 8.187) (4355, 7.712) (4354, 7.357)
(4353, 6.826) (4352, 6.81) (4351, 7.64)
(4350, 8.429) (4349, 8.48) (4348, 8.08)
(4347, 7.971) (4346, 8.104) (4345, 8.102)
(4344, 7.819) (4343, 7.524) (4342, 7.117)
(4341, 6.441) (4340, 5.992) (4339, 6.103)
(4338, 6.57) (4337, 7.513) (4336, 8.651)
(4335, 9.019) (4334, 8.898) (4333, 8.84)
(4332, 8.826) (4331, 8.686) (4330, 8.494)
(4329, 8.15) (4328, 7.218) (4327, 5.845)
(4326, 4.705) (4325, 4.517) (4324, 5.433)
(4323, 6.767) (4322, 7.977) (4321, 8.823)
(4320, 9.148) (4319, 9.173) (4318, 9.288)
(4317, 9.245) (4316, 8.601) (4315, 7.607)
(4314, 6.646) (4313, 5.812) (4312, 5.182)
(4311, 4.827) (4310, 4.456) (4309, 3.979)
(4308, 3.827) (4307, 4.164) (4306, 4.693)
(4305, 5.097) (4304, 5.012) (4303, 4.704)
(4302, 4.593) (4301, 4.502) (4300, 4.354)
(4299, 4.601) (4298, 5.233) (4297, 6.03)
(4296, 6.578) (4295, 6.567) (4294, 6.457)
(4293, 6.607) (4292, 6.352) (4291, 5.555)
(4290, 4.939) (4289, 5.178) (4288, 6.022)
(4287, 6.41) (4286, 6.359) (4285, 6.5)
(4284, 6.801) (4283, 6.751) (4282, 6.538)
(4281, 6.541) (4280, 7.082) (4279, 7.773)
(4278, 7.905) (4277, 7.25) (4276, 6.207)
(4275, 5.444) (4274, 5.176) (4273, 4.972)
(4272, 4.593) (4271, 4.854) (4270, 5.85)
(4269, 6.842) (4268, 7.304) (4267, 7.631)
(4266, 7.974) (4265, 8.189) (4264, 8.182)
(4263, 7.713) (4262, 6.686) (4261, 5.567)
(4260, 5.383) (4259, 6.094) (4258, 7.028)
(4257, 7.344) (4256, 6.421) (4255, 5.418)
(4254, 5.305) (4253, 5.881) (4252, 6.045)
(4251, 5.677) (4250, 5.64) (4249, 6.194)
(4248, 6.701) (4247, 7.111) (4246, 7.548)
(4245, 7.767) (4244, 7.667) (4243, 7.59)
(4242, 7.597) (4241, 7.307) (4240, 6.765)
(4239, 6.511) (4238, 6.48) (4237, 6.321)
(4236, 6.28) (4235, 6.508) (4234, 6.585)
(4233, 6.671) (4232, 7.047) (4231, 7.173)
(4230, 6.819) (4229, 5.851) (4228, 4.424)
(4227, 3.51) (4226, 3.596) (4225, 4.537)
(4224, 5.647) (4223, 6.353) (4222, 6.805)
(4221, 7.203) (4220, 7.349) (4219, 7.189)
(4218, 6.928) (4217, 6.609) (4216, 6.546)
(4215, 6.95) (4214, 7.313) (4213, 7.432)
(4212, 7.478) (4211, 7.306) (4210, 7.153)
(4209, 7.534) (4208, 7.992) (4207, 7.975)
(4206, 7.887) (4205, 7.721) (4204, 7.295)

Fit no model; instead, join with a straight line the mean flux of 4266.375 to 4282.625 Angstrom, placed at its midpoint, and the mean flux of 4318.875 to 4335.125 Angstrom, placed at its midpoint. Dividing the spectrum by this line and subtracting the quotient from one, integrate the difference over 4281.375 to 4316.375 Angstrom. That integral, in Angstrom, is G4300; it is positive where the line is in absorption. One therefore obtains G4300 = 6.6 Angstrom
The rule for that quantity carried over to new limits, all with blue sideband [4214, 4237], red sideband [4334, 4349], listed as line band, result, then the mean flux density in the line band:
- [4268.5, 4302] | 4.4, 6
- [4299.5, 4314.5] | 5.0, 4.79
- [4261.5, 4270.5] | -0.9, 7.37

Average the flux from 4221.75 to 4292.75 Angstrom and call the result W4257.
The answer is 6.38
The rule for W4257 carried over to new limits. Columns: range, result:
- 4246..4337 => 6.47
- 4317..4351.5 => 7.68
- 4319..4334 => 7.5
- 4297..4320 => 5.79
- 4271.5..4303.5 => 5.96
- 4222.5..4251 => 6.35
